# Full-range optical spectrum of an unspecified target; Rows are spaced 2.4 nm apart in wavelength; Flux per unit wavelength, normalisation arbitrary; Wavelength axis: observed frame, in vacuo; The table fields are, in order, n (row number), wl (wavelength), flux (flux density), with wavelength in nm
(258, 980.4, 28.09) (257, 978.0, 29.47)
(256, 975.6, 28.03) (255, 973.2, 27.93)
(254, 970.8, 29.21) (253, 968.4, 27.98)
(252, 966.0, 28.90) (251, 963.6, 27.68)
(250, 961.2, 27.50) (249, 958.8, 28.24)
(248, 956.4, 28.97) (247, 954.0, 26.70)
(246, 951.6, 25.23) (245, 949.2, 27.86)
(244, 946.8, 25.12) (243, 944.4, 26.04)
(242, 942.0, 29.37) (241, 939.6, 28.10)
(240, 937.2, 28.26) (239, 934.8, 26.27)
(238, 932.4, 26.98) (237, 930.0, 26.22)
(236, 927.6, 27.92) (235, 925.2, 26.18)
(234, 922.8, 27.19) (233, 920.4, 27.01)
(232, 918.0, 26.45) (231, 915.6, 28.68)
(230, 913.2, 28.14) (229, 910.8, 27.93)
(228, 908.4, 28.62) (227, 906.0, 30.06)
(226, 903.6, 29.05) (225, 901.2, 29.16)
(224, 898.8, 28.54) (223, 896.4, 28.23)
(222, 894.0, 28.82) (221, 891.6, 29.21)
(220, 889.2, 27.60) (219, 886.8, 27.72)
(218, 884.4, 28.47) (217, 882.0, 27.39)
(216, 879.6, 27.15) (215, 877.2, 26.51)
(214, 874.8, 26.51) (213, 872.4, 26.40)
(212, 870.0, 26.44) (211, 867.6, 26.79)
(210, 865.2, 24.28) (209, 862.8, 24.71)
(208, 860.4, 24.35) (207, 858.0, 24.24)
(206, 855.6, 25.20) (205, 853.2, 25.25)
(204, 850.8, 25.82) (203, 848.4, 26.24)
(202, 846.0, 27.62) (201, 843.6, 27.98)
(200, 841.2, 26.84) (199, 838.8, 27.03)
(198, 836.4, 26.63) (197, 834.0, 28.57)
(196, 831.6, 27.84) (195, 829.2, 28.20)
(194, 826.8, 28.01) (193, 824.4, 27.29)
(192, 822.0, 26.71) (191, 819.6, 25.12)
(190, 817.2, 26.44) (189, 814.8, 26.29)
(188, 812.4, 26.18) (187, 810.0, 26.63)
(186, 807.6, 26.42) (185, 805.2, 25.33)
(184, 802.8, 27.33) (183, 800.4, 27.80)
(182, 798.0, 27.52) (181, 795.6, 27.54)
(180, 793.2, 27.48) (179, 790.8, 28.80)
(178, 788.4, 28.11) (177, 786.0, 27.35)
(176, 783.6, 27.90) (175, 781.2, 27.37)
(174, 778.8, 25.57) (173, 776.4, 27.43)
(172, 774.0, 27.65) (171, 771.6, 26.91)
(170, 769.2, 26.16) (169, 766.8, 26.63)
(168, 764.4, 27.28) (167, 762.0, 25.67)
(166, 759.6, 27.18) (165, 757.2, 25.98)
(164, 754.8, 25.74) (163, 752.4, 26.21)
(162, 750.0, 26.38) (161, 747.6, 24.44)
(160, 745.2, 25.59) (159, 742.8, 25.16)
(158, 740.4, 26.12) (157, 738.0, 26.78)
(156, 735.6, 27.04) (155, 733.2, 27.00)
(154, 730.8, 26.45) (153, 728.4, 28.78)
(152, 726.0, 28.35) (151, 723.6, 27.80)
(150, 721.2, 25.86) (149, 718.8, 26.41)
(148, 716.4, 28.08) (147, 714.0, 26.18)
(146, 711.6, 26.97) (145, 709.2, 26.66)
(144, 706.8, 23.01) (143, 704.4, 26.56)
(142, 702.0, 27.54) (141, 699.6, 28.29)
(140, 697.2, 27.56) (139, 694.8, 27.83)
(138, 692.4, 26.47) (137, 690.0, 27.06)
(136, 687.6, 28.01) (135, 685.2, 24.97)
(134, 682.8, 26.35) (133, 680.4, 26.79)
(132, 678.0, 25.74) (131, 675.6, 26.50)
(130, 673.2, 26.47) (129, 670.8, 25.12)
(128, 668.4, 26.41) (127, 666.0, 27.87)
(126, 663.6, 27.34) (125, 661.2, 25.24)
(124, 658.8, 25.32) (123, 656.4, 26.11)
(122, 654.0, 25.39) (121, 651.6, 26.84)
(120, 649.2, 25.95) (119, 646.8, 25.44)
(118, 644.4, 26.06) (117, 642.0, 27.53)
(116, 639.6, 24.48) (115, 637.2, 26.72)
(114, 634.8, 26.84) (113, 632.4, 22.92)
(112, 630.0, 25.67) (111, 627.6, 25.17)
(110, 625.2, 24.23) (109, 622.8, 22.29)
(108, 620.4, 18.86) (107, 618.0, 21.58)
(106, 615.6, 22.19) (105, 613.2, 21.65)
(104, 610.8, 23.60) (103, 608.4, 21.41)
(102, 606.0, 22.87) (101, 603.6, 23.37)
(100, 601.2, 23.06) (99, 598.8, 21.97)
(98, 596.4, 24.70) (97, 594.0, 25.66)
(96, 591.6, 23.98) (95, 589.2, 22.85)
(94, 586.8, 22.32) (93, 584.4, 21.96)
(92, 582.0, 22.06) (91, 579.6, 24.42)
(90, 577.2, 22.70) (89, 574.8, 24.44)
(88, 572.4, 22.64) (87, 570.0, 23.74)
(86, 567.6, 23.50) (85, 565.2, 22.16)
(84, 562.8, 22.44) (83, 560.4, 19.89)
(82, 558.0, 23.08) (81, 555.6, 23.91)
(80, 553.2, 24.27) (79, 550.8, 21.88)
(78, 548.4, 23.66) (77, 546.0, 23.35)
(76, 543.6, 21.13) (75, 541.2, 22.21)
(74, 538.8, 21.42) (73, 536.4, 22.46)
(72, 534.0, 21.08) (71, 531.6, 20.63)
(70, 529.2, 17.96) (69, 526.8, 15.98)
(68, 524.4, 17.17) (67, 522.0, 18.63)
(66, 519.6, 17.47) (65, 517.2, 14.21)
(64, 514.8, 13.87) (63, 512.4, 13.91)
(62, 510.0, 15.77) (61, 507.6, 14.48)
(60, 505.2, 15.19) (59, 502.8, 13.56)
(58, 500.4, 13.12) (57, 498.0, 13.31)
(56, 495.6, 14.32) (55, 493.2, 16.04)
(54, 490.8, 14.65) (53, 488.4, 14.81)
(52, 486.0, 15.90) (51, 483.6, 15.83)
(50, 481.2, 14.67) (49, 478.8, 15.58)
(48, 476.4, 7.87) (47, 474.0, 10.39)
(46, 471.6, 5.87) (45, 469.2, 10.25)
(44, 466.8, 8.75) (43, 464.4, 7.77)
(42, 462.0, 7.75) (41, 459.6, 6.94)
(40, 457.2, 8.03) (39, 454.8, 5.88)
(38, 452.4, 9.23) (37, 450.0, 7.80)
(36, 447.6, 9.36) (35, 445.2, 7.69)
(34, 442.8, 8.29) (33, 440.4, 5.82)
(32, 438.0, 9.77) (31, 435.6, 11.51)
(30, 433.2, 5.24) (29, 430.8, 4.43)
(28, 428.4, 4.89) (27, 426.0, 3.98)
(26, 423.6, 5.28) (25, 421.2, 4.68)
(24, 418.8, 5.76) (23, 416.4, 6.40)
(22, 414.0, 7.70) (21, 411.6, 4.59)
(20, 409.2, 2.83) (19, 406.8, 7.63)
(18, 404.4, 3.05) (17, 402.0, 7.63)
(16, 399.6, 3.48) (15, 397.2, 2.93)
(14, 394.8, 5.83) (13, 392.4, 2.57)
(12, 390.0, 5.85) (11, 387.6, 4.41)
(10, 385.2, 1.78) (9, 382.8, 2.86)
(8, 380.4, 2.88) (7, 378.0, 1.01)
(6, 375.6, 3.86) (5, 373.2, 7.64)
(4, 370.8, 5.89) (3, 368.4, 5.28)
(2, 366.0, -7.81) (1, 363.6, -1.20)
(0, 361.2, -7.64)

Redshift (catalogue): 0.199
